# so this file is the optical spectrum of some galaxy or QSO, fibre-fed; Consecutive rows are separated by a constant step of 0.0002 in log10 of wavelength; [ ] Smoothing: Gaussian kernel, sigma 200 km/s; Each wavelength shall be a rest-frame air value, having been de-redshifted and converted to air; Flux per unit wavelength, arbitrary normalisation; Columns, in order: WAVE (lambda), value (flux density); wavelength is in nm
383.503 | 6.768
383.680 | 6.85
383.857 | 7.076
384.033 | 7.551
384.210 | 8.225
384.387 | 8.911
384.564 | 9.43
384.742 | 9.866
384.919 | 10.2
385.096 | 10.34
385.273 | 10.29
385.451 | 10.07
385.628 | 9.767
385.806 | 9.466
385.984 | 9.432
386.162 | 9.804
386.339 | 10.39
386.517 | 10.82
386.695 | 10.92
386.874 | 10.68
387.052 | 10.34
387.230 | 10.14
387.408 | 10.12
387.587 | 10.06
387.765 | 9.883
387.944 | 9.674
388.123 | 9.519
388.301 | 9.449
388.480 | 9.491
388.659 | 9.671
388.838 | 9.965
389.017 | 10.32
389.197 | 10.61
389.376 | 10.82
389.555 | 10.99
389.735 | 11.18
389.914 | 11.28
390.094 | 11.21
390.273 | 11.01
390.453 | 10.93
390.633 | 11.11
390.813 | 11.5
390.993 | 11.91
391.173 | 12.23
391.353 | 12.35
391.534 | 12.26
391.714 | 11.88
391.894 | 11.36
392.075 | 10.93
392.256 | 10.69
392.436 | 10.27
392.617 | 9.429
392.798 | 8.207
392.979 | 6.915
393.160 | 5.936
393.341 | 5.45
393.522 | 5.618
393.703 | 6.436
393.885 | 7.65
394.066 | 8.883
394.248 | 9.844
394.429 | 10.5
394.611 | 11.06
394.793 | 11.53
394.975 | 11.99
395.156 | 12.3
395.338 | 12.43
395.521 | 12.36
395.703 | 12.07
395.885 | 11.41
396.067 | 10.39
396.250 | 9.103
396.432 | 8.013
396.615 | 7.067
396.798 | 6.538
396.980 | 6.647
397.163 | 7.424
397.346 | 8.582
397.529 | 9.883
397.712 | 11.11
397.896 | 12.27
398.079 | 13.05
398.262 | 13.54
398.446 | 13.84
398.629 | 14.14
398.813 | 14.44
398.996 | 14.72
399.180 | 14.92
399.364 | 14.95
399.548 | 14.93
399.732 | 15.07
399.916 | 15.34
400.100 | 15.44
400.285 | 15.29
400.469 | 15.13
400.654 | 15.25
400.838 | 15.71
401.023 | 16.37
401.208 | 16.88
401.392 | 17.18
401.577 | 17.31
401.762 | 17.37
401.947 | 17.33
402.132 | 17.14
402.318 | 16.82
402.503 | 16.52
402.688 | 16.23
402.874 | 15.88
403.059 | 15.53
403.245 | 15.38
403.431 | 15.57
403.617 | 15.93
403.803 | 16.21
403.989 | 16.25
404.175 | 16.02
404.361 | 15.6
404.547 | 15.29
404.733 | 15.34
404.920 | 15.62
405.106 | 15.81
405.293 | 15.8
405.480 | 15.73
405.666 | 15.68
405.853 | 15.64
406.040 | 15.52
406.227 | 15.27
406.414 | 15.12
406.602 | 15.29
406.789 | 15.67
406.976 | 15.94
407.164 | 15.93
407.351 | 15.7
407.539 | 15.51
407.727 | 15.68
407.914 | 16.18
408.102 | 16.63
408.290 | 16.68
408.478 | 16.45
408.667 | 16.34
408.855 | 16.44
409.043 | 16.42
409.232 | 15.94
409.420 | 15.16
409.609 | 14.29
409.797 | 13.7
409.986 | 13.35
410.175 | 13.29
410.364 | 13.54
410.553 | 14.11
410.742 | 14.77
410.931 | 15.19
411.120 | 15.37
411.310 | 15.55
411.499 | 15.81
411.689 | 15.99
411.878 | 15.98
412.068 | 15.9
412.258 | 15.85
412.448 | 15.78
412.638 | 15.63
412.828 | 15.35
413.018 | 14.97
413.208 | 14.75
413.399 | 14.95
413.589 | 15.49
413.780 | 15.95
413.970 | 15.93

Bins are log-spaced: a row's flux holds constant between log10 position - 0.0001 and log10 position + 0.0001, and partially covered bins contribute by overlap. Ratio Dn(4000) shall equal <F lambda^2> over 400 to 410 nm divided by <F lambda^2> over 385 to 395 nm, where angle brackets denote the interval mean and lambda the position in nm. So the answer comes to 1.70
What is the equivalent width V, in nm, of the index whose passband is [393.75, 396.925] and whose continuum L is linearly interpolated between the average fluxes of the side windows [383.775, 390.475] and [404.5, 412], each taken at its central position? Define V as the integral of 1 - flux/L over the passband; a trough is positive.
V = 0.527 nm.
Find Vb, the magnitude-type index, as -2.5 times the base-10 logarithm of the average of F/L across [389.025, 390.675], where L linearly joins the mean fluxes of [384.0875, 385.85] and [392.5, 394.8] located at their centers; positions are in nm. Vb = -0.24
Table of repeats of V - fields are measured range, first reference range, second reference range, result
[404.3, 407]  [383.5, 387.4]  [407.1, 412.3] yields -0.21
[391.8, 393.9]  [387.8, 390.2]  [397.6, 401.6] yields 0.64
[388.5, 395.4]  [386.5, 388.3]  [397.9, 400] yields 0.90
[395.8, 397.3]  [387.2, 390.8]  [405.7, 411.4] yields 0.49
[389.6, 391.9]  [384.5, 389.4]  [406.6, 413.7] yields -0.13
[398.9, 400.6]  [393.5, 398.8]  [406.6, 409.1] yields -0.42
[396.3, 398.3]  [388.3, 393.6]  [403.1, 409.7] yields 0.51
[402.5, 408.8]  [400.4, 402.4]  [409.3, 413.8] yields 0.05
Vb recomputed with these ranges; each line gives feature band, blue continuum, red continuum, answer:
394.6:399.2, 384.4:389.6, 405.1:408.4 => 0.16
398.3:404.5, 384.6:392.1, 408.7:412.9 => -0.19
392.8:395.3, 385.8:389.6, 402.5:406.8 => 0.36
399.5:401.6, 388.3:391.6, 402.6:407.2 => -0.11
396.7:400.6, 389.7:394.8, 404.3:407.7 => -0.01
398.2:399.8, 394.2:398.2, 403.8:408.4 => -0.22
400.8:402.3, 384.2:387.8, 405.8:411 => -0.23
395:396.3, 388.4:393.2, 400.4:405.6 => 0.11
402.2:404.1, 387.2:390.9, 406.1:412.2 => -0.15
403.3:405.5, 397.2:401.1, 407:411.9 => -0.08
